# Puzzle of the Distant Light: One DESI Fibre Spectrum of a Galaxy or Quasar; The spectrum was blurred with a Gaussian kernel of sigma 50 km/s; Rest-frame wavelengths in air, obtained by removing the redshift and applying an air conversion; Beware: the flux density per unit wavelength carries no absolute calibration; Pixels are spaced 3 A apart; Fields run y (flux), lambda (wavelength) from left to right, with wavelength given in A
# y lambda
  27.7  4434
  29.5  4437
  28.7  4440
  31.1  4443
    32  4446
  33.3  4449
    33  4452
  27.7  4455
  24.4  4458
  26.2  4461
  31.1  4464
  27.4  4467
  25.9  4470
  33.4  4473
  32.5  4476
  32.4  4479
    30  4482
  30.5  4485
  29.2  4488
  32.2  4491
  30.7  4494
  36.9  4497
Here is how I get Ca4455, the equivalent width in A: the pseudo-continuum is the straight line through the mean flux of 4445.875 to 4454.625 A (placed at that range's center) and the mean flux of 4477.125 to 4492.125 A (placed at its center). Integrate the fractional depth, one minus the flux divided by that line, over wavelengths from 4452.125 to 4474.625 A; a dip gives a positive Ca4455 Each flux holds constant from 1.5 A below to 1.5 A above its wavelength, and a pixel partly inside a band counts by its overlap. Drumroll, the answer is 2.4 A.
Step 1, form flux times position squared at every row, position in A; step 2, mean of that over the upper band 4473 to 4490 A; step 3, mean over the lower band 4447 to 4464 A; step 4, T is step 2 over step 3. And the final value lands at 1.08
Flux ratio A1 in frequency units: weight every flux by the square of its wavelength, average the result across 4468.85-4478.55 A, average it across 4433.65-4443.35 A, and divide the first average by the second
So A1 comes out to 1.08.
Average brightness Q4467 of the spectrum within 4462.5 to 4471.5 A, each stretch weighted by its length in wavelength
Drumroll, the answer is 28.1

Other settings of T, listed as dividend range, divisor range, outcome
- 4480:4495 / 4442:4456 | 0.99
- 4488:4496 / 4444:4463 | 1.08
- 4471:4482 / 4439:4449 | 1.05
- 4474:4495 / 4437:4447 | 1.05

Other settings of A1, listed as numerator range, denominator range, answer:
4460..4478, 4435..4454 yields 0.96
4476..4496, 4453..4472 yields 1.15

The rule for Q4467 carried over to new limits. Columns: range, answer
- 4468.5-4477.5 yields 30.6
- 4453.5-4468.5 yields 27.4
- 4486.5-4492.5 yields 30.7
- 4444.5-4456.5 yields 31.5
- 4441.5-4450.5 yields 32.1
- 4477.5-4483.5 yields 31.2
